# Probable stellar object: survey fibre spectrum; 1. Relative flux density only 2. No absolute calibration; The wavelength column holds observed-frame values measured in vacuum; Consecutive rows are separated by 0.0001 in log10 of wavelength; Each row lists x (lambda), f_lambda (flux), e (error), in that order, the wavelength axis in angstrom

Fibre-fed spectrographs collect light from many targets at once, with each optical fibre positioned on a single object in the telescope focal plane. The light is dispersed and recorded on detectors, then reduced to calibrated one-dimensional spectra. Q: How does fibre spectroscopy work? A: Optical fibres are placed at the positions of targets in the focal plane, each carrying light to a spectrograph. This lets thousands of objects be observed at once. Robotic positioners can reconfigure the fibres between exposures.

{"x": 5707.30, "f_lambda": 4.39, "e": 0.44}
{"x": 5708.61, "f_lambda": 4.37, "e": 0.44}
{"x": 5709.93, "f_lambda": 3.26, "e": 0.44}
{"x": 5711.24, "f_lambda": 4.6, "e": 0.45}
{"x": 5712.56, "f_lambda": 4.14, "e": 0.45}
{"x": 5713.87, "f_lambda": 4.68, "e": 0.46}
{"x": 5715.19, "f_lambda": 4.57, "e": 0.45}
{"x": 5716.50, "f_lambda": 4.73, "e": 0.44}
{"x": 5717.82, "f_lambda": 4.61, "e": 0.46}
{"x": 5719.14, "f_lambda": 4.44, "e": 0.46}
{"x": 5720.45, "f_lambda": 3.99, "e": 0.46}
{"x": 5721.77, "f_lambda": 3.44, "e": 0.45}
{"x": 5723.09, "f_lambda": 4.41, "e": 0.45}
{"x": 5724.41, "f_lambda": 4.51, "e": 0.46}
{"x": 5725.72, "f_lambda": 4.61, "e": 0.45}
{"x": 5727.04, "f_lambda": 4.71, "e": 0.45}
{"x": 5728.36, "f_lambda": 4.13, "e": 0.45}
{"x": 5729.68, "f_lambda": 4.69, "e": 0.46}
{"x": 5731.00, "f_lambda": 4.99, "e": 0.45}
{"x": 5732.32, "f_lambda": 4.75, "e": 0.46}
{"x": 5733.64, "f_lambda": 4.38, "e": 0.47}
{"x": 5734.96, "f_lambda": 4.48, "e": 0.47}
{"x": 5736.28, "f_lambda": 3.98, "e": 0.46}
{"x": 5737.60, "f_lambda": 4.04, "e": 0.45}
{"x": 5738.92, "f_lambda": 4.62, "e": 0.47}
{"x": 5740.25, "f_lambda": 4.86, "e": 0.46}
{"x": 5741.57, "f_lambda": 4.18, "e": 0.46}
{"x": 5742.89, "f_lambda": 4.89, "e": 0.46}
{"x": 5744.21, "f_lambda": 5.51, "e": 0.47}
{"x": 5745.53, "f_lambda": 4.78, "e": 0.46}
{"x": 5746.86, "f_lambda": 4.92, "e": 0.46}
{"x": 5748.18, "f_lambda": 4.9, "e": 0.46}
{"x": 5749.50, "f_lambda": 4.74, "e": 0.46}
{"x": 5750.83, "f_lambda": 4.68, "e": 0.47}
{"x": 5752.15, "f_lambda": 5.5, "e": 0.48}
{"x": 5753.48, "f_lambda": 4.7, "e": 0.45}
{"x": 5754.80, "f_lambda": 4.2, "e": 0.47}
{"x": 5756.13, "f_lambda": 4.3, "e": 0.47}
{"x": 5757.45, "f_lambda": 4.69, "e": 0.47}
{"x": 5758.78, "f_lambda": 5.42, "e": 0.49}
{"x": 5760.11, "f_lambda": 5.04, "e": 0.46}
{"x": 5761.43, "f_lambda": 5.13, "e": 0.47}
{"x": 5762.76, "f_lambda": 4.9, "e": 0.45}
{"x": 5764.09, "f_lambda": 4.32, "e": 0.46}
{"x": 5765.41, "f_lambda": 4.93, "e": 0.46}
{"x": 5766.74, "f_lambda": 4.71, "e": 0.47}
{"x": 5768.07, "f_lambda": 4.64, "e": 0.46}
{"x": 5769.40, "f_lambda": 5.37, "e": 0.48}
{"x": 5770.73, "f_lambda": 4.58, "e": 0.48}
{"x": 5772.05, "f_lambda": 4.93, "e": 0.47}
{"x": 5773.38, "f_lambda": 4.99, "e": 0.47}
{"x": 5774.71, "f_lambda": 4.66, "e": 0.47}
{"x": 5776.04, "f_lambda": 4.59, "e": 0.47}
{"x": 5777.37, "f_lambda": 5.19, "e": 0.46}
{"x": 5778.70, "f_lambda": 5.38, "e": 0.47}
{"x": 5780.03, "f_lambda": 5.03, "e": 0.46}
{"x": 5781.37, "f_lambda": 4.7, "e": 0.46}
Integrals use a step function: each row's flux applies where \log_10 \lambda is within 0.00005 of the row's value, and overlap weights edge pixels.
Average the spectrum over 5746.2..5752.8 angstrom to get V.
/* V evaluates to 4.95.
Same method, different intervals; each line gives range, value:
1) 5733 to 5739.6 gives 4.3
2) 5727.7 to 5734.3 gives 4.59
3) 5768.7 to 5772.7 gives 4.96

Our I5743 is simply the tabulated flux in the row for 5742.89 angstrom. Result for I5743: 4.89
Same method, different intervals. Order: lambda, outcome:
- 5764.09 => 4.32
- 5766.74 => 4.71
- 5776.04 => 4.59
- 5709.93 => 3.26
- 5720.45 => 3.99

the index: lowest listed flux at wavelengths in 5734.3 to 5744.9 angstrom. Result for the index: 3.98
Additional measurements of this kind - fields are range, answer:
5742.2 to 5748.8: 4.78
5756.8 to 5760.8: 4.69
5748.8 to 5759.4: 4.2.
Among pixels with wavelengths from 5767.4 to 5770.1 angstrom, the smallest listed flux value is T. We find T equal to 4.64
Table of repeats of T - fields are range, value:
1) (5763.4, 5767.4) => 4.32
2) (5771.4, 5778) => 4.59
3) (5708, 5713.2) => 3.26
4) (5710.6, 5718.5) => 4.14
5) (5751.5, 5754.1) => 4.7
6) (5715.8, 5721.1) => 3.99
